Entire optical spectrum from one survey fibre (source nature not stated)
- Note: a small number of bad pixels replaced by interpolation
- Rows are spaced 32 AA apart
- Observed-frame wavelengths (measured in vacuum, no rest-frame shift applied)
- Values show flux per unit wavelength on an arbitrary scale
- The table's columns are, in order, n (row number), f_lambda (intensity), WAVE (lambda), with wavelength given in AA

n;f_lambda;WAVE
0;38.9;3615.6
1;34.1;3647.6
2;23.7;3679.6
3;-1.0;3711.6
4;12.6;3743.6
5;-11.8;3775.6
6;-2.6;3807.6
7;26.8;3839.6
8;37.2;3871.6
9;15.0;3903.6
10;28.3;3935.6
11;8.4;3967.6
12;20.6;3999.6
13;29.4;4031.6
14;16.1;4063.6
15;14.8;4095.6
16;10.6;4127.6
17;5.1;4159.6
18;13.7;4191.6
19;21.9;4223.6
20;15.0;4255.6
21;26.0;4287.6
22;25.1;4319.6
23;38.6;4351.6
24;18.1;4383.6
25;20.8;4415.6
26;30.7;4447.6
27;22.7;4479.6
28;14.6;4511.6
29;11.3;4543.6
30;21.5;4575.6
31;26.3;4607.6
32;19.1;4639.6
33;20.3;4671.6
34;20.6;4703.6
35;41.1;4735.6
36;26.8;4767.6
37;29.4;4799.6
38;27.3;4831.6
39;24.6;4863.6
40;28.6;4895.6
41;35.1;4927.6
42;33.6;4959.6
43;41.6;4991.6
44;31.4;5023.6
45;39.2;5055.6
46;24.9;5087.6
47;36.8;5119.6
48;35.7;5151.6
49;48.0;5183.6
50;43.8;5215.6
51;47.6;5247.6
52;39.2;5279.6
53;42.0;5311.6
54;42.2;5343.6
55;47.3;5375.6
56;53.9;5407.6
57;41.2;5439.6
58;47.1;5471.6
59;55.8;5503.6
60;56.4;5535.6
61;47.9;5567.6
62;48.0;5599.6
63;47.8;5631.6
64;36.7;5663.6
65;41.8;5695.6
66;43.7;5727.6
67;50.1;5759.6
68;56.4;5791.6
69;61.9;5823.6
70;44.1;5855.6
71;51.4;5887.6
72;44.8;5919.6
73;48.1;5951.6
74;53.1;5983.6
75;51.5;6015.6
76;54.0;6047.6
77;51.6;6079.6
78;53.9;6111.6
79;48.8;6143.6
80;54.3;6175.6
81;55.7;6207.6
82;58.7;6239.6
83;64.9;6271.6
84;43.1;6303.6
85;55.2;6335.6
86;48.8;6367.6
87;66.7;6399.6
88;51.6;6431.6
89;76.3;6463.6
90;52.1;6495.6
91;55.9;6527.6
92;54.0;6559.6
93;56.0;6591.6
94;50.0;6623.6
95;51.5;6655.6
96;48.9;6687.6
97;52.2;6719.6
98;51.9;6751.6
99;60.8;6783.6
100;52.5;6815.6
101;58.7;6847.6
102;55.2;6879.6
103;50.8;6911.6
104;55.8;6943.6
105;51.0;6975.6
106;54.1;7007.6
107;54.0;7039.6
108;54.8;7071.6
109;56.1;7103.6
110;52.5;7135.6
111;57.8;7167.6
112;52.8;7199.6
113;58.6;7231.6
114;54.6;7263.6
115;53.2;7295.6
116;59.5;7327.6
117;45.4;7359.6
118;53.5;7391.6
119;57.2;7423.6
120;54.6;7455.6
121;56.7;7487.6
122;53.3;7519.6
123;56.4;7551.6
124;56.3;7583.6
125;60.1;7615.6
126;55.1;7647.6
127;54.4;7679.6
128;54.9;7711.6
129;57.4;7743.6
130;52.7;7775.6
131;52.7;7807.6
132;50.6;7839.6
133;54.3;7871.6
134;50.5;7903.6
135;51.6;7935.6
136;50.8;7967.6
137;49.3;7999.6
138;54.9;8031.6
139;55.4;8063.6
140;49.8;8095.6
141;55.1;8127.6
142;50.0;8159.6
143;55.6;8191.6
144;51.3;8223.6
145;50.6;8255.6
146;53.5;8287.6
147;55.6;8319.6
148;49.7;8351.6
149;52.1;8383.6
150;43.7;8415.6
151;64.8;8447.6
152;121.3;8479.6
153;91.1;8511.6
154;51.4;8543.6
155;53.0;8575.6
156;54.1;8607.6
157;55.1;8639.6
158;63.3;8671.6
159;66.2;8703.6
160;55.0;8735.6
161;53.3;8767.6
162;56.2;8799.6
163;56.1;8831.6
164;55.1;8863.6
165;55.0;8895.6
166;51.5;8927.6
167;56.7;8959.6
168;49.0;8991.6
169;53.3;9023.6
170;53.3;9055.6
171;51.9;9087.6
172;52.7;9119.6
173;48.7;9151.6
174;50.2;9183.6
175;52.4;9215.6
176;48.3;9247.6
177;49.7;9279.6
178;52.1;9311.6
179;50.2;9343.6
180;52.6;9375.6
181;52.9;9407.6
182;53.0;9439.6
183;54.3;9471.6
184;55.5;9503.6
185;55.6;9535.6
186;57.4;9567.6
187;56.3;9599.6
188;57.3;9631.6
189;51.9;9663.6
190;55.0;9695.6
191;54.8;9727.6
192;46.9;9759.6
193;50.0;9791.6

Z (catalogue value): 0.29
